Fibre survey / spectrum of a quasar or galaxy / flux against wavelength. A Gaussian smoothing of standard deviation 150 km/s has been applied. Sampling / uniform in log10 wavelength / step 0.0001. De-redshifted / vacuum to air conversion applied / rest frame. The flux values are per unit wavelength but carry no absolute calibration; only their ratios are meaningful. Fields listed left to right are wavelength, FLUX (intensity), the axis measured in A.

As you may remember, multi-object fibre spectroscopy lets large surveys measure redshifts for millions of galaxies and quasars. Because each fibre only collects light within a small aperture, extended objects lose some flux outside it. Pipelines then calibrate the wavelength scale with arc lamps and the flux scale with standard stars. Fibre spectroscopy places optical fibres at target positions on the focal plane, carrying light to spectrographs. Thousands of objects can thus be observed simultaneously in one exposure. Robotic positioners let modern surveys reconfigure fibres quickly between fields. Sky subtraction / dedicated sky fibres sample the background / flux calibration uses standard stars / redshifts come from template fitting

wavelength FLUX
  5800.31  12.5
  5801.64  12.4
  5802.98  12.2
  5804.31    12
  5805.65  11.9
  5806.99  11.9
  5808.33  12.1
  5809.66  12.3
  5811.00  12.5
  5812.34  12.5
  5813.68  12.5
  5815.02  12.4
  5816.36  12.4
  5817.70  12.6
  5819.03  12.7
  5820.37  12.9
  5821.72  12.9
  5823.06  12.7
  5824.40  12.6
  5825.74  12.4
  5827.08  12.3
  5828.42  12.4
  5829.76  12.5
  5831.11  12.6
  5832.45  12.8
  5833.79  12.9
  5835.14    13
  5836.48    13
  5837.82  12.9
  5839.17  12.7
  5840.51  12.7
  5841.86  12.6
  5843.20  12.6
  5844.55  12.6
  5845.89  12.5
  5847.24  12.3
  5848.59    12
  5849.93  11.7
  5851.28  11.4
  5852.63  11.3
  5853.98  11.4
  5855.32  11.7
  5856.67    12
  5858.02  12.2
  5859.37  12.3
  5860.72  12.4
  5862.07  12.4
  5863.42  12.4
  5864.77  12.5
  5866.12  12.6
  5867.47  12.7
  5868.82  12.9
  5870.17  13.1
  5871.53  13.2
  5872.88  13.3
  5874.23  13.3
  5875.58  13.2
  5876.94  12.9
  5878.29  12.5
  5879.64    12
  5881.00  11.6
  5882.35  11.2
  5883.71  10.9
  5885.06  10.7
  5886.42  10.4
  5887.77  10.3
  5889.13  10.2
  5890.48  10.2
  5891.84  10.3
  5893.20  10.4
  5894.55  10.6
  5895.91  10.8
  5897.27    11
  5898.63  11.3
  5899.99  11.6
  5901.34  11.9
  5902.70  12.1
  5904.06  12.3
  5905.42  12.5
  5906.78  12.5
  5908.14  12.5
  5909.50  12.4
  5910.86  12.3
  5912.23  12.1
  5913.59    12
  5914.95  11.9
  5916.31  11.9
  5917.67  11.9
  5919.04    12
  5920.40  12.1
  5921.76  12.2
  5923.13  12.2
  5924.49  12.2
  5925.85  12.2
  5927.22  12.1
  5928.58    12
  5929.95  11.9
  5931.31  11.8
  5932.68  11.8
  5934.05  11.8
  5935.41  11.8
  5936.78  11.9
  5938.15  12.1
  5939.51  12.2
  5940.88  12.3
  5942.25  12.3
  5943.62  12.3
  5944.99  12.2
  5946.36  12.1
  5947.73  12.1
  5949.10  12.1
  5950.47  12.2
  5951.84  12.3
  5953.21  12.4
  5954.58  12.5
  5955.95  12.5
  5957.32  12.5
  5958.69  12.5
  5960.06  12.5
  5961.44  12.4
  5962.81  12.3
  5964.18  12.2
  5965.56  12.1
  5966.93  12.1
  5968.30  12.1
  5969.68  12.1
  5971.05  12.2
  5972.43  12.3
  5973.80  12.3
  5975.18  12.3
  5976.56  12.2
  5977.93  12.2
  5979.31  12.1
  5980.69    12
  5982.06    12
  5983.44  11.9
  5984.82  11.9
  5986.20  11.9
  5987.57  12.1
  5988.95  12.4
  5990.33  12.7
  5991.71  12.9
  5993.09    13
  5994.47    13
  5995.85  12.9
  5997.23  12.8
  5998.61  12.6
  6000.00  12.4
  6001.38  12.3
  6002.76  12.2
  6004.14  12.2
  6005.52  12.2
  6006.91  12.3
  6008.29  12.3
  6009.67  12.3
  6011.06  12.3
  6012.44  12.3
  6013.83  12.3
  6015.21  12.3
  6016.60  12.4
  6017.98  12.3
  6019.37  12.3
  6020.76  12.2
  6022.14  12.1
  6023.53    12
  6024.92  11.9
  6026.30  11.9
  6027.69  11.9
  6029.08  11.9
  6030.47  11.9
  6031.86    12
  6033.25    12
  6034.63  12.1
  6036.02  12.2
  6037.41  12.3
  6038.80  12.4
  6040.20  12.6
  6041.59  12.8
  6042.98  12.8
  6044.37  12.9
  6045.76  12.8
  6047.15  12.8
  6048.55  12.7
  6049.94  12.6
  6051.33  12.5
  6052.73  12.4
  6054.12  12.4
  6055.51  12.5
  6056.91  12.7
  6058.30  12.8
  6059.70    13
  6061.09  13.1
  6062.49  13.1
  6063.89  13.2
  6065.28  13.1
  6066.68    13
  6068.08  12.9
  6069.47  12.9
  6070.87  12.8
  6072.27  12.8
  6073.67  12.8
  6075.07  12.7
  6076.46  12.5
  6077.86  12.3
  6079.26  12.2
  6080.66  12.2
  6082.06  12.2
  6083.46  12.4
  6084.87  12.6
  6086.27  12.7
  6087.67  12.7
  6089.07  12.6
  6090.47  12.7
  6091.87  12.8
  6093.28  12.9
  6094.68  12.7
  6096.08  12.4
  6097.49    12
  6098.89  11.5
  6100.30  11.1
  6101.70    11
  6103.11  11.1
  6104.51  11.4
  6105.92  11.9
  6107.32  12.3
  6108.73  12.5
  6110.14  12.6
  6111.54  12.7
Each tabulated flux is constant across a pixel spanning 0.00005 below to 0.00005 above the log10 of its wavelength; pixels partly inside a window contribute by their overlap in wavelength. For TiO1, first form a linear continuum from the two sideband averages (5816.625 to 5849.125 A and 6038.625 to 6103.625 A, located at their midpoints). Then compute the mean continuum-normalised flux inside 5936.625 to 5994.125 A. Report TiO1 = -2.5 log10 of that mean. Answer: 0.03 mag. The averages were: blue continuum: 12.6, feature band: 12.3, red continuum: 12.5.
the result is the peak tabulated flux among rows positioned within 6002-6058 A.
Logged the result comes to 12.9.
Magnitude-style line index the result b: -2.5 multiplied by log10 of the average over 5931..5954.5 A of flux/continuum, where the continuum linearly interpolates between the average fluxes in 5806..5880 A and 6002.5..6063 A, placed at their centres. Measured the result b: 0.03 mag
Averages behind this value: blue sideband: 12.5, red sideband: 12.4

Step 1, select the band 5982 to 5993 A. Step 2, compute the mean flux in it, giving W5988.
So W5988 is 12.3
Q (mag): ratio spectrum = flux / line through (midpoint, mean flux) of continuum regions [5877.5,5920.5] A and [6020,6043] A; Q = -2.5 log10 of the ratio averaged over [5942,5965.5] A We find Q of -0.05 mag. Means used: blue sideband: 11.5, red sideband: 12.2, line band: 12.3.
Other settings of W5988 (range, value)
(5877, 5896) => 10.9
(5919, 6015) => 12.2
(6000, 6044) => 12.2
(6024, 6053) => 12.3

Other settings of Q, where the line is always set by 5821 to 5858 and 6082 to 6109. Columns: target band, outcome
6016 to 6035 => 0.01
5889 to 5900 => 0.16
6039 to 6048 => -0.05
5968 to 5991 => 0.01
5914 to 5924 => 0.03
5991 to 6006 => -0.03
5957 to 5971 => 0.00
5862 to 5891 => 0.03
